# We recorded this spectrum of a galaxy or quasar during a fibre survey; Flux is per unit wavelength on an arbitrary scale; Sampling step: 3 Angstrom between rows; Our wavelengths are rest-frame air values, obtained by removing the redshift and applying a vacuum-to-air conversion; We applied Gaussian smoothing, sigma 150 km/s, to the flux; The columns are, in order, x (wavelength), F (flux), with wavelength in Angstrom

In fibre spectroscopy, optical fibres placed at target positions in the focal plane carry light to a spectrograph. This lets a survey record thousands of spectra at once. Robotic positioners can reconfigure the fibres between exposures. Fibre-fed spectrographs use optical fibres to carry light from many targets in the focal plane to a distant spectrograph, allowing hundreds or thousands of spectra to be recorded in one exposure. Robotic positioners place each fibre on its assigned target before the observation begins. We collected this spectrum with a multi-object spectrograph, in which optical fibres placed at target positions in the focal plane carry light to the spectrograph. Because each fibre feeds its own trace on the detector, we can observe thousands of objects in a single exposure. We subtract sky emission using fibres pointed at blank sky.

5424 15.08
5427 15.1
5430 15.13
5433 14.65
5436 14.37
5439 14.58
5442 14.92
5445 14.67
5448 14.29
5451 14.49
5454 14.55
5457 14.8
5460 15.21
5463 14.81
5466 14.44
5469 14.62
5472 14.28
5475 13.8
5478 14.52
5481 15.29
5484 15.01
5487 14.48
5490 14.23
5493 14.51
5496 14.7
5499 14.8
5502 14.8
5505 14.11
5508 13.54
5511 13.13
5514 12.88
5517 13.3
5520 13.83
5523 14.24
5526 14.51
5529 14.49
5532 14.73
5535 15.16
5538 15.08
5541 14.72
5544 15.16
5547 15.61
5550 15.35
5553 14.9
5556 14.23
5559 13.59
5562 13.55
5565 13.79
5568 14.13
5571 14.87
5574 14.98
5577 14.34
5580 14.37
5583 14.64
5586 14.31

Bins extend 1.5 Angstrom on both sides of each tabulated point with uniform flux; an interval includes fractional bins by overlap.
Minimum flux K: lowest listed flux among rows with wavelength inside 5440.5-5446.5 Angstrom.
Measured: 14.67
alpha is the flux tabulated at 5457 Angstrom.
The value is 14.8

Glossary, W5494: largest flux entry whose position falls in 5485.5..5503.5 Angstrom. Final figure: 14.8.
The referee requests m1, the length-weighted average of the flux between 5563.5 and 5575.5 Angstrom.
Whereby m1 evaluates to 14.4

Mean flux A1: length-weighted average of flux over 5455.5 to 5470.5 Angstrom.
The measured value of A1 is 14.8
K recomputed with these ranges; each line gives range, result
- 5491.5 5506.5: 14.11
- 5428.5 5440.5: 14.37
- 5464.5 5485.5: 13.8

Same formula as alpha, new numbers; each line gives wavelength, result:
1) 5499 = 14.8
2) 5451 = 14.49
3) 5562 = 13.55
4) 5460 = 15.21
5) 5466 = 14.44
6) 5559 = 13.59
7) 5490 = 14.23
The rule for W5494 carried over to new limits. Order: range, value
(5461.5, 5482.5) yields 15.29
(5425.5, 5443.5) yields 15.13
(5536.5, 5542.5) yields 15.08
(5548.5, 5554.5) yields 15.35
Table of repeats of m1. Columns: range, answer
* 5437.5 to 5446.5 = 14.7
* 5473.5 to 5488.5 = 14.6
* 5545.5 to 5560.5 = 14.7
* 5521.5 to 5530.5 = 14.4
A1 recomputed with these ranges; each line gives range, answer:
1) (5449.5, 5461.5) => 14.8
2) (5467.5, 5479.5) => 14.3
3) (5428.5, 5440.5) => 14.7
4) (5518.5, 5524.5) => 14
